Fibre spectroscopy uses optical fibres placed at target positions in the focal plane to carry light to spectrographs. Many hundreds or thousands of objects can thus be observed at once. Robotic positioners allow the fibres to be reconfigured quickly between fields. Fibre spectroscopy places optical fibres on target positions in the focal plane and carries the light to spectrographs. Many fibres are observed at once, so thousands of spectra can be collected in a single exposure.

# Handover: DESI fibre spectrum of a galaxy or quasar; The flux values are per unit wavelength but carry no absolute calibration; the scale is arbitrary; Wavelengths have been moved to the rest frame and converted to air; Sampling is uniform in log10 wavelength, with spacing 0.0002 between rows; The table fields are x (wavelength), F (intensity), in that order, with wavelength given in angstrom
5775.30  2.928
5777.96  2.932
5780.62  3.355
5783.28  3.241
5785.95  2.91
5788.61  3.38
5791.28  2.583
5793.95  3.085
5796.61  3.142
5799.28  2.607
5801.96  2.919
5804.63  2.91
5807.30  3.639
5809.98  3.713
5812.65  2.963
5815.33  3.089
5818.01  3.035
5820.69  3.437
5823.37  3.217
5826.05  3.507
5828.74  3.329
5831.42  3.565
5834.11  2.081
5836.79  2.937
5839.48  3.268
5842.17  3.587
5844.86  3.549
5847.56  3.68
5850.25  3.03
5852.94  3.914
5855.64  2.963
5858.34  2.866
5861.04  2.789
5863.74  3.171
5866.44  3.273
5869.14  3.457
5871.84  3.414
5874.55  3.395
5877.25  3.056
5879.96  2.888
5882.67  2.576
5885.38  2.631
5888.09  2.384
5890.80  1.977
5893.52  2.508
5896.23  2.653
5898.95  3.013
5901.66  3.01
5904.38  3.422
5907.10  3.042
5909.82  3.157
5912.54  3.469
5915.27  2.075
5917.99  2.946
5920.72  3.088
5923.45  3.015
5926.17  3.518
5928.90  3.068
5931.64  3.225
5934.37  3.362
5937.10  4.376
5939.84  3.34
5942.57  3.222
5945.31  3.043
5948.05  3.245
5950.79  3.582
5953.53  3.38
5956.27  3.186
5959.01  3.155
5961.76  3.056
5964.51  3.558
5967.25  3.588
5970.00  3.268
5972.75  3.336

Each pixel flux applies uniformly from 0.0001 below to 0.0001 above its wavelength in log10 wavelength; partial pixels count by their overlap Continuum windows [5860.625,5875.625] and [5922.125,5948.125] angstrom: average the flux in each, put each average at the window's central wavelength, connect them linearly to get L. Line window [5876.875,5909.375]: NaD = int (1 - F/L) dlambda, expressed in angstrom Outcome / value 5.3 angstrom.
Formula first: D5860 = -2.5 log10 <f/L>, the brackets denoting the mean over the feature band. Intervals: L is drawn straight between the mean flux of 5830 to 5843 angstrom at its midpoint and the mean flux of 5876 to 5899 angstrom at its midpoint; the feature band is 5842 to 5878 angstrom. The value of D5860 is -0.15 mag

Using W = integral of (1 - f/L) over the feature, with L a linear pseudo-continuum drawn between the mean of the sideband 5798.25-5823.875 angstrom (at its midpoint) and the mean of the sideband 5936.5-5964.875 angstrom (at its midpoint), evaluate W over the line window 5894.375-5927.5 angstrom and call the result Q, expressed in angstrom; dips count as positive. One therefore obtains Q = 2.7 angstrom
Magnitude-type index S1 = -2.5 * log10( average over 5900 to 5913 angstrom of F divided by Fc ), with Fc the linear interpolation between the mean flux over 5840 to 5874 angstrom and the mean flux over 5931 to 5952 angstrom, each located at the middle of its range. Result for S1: 0.06 mag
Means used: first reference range 3.31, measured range 3.2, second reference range 3.43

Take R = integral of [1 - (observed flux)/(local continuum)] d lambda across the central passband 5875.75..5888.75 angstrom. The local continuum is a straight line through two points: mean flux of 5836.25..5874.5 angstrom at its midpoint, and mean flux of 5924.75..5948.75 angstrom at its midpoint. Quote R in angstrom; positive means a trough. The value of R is 2.3 angstrom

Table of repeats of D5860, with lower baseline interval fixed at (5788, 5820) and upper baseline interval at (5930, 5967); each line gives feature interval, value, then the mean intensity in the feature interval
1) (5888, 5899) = 0.306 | 2.46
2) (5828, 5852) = -0.026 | 3.24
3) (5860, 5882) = 0.017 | 3.17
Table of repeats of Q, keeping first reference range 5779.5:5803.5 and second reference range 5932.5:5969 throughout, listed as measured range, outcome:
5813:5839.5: -0.3 angstrom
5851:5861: 0.0 angstrom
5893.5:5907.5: 1.3 angstrom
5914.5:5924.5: 1.5 angstrom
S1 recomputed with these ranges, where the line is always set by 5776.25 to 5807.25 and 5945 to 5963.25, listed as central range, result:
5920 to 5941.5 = -0.05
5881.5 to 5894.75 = 0.29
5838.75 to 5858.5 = -0.09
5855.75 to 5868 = 0.04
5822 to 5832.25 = -0.11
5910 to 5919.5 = 0.12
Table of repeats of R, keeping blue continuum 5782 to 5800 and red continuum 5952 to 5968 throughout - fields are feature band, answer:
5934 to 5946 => -0.82 angstrom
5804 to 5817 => -1.01 angstrom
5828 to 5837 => 0.35 angstrom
